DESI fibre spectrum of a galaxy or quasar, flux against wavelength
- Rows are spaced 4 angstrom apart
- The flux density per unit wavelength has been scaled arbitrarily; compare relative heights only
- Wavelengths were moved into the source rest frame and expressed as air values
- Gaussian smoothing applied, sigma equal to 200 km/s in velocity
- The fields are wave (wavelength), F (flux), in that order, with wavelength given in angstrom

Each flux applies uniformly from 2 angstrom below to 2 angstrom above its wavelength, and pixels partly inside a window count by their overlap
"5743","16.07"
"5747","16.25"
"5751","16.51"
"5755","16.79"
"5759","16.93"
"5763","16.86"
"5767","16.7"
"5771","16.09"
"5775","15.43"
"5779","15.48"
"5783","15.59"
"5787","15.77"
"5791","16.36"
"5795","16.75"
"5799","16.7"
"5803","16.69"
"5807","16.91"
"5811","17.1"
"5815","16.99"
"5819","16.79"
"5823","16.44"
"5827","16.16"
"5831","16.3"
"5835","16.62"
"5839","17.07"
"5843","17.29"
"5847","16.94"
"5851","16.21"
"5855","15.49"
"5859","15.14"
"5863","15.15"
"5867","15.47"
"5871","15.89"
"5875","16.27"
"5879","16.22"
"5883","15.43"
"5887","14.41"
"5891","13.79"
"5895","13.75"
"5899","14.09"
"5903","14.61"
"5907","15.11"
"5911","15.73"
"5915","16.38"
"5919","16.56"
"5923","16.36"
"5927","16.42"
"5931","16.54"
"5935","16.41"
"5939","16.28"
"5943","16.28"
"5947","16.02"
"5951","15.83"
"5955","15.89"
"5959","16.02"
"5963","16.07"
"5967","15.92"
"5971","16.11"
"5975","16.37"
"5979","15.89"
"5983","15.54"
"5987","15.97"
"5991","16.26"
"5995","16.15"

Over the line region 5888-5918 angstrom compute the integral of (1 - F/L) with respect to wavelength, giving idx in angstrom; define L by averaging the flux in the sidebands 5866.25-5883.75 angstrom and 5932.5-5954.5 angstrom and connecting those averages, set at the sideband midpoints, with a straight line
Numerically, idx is 2.22 angstrom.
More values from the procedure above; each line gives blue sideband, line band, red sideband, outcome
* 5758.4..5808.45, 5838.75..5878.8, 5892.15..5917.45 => -1.55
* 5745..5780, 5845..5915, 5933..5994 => 3.80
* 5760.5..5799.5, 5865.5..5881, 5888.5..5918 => -0.84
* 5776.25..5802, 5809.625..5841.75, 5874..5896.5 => -2.09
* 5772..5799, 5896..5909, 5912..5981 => 1.28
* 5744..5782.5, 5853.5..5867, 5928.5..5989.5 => 0.76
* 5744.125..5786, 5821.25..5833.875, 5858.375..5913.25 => -0.55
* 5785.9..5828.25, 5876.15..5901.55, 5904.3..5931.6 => 2.45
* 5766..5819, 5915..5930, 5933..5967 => -0.29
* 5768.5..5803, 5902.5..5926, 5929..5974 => 0.32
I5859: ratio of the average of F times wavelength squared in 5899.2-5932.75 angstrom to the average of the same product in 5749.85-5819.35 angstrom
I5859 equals 1.01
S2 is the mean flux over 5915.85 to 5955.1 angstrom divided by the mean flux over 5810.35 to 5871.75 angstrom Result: 1.0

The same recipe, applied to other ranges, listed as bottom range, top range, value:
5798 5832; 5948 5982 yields 0.96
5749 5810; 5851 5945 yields 0.95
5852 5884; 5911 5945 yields 1.05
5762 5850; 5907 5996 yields 0.98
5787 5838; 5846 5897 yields 0.92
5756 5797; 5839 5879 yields 0.99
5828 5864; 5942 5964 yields 0.98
